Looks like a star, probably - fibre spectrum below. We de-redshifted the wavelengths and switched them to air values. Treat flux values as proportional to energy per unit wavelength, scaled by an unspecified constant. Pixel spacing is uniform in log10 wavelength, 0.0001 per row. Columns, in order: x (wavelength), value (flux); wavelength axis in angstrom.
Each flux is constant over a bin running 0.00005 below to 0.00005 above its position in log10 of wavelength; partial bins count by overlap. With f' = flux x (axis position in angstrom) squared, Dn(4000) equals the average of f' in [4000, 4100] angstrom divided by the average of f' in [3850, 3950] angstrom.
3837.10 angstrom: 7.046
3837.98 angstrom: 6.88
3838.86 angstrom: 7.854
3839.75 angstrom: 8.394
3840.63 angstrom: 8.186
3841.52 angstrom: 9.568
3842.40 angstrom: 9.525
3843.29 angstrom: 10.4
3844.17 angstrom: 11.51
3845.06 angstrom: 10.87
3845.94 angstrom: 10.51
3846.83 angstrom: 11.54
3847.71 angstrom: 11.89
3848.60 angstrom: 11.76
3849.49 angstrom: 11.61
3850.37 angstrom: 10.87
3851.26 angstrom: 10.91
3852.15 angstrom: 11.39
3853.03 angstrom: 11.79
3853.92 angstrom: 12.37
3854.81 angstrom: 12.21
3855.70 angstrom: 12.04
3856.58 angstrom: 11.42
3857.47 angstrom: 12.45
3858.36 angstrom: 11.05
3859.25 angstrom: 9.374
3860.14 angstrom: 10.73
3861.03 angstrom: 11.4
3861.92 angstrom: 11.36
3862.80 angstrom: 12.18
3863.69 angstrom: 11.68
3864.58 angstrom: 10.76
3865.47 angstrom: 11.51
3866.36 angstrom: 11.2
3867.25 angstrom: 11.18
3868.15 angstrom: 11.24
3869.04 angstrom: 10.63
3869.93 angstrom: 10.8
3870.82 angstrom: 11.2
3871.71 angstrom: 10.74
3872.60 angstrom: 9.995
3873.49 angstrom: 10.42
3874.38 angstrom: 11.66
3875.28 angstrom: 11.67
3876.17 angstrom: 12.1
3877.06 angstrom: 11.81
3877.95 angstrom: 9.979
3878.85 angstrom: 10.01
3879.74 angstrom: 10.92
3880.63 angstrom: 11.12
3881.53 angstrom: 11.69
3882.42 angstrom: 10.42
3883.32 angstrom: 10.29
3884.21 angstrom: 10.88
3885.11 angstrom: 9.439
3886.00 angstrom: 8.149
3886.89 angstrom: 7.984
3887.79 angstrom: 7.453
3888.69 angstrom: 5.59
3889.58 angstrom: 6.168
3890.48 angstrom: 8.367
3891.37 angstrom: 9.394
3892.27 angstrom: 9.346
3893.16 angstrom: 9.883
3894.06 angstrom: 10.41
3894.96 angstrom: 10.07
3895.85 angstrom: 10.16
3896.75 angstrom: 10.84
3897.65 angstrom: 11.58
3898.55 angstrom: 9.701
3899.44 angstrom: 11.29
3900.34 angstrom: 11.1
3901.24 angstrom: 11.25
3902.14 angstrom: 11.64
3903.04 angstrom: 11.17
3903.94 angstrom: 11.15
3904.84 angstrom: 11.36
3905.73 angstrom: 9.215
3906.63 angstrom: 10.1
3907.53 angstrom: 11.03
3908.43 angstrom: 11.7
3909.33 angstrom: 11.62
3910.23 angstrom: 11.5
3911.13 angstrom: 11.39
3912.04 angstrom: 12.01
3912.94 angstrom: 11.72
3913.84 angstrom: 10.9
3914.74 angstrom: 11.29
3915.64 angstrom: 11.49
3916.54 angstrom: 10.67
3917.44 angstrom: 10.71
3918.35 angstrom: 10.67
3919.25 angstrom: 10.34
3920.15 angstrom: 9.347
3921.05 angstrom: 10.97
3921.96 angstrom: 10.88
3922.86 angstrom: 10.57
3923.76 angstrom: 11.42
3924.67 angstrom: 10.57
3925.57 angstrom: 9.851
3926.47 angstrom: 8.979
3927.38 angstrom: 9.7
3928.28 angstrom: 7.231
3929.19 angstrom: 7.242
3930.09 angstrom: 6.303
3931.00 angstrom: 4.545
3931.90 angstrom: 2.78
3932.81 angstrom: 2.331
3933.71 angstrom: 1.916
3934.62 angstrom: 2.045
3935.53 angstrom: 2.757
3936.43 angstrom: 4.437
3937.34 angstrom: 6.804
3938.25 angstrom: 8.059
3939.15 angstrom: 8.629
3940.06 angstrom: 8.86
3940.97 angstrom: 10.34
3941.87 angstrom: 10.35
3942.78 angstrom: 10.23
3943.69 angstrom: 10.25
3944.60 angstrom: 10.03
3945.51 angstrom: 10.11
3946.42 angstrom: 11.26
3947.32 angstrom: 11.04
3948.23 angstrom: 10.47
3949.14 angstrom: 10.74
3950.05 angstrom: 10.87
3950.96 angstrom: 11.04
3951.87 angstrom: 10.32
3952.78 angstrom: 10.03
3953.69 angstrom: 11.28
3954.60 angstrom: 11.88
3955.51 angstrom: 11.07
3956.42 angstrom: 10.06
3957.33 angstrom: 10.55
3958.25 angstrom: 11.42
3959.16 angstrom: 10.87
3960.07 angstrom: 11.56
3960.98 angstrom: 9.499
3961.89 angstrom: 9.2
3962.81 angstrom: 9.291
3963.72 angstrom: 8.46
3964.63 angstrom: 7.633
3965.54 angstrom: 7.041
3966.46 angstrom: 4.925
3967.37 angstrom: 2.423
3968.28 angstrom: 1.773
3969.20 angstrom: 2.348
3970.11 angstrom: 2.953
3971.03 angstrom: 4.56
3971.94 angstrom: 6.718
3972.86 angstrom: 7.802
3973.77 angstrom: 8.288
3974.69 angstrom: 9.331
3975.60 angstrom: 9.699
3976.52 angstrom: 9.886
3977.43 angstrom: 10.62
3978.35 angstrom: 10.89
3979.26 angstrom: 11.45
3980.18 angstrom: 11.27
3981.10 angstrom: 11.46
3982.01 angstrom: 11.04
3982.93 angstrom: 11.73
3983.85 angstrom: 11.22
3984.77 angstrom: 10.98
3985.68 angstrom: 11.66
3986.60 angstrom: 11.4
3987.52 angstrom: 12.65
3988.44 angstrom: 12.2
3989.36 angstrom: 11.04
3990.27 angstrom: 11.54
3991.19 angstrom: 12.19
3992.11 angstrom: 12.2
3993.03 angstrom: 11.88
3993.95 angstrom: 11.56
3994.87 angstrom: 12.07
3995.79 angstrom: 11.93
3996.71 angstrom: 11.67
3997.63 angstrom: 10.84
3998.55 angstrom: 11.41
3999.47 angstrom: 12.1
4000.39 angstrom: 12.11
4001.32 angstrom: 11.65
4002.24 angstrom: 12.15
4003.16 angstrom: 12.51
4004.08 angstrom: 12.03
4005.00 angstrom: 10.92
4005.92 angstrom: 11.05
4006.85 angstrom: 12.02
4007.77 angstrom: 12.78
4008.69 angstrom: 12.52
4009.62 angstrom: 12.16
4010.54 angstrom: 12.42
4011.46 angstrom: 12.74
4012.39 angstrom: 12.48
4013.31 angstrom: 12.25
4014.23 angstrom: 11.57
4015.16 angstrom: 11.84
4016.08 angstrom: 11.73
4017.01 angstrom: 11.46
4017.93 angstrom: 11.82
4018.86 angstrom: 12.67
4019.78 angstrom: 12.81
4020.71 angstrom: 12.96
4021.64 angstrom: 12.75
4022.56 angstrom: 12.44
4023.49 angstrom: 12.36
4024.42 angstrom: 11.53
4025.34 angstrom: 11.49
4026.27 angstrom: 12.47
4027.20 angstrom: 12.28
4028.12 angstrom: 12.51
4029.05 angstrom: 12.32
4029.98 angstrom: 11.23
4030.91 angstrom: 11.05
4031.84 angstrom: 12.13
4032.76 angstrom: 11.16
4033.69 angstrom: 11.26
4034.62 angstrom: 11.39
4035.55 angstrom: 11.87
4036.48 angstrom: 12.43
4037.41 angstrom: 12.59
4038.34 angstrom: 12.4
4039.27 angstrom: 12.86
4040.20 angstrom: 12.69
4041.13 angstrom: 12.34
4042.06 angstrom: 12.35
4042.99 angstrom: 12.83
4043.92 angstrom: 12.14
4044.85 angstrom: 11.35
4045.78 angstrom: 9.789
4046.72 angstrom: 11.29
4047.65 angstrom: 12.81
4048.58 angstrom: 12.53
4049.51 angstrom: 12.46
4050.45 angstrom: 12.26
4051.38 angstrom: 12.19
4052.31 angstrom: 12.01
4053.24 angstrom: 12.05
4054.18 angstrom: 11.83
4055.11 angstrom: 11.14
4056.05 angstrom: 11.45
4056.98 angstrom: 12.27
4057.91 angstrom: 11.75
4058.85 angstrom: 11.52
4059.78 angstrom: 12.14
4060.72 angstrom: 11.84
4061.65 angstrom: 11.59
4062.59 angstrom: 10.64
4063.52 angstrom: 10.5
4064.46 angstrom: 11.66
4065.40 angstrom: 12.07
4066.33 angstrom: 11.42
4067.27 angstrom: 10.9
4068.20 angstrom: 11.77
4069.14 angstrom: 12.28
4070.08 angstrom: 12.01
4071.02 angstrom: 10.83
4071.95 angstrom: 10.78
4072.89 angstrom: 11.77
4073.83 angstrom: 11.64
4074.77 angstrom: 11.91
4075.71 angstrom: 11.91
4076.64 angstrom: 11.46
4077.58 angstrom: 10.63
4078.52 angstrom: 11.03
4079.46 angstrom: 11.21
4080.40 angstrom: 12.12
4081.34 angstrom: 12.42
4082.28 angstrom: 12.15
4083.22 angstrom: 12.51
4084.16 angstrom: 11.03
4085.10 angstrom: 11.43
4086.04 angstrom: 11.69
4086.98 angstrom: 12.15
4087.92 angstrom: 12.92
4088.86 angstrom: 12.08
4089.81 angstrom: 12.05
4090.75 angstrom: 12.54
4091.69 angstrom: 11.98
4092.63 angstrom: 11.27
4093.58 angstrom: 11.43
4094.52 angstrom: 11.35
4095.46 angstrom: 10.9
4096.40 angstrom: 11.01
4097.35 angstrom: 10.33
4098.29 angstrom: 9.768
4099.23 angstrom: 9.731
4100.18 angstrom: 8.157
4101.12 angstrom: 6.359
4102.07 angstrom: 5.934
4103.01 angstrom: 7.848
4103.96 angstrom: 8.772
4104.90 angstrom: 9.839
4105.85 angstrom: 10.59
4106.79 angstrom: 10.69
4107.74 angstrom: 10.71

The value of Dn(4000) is 1.28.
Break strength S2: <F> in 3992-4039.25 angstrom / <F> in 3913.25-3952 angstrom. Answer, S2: 1.36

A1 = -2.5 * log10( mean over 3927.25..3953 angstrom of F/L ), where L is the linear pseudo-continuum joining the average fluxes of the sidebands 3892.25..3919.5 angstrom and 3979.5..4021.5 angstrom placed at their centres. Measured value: 0.38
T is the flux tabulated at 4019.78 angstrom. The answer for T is 12.81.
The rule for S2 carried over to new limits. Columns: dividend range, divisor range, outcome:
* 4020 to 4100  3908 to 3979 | 1.32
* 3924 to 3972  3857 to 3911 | 0.77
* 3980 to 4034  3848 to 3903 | 1.12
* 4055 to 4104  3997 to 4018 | 0.93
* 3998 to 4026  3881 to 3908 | 1.22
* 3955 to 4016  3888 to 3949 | 1.11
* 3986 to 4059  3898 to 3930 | 1.13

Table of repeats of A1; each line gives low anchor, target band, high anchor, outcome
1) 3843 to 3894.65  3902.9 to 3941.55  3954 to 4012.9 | 0.17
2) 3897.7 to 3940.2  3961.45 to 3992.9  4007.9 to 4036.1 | 0.19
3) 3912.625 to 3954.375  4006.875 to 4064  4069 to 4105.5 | -0.17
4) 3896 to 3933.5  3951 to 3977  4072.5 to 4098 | 0.25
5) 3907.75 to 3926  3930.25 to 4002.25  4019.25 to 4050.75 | 0.23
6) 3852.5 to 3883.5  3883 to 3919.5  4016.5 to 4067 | 0.11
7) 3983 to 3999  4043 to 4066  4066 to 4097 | -0.01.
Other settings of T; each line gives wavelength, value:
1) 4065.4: 12.07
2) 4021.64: 12.75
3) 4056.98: 12.27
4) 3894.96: 10.07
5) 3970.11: 2.953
